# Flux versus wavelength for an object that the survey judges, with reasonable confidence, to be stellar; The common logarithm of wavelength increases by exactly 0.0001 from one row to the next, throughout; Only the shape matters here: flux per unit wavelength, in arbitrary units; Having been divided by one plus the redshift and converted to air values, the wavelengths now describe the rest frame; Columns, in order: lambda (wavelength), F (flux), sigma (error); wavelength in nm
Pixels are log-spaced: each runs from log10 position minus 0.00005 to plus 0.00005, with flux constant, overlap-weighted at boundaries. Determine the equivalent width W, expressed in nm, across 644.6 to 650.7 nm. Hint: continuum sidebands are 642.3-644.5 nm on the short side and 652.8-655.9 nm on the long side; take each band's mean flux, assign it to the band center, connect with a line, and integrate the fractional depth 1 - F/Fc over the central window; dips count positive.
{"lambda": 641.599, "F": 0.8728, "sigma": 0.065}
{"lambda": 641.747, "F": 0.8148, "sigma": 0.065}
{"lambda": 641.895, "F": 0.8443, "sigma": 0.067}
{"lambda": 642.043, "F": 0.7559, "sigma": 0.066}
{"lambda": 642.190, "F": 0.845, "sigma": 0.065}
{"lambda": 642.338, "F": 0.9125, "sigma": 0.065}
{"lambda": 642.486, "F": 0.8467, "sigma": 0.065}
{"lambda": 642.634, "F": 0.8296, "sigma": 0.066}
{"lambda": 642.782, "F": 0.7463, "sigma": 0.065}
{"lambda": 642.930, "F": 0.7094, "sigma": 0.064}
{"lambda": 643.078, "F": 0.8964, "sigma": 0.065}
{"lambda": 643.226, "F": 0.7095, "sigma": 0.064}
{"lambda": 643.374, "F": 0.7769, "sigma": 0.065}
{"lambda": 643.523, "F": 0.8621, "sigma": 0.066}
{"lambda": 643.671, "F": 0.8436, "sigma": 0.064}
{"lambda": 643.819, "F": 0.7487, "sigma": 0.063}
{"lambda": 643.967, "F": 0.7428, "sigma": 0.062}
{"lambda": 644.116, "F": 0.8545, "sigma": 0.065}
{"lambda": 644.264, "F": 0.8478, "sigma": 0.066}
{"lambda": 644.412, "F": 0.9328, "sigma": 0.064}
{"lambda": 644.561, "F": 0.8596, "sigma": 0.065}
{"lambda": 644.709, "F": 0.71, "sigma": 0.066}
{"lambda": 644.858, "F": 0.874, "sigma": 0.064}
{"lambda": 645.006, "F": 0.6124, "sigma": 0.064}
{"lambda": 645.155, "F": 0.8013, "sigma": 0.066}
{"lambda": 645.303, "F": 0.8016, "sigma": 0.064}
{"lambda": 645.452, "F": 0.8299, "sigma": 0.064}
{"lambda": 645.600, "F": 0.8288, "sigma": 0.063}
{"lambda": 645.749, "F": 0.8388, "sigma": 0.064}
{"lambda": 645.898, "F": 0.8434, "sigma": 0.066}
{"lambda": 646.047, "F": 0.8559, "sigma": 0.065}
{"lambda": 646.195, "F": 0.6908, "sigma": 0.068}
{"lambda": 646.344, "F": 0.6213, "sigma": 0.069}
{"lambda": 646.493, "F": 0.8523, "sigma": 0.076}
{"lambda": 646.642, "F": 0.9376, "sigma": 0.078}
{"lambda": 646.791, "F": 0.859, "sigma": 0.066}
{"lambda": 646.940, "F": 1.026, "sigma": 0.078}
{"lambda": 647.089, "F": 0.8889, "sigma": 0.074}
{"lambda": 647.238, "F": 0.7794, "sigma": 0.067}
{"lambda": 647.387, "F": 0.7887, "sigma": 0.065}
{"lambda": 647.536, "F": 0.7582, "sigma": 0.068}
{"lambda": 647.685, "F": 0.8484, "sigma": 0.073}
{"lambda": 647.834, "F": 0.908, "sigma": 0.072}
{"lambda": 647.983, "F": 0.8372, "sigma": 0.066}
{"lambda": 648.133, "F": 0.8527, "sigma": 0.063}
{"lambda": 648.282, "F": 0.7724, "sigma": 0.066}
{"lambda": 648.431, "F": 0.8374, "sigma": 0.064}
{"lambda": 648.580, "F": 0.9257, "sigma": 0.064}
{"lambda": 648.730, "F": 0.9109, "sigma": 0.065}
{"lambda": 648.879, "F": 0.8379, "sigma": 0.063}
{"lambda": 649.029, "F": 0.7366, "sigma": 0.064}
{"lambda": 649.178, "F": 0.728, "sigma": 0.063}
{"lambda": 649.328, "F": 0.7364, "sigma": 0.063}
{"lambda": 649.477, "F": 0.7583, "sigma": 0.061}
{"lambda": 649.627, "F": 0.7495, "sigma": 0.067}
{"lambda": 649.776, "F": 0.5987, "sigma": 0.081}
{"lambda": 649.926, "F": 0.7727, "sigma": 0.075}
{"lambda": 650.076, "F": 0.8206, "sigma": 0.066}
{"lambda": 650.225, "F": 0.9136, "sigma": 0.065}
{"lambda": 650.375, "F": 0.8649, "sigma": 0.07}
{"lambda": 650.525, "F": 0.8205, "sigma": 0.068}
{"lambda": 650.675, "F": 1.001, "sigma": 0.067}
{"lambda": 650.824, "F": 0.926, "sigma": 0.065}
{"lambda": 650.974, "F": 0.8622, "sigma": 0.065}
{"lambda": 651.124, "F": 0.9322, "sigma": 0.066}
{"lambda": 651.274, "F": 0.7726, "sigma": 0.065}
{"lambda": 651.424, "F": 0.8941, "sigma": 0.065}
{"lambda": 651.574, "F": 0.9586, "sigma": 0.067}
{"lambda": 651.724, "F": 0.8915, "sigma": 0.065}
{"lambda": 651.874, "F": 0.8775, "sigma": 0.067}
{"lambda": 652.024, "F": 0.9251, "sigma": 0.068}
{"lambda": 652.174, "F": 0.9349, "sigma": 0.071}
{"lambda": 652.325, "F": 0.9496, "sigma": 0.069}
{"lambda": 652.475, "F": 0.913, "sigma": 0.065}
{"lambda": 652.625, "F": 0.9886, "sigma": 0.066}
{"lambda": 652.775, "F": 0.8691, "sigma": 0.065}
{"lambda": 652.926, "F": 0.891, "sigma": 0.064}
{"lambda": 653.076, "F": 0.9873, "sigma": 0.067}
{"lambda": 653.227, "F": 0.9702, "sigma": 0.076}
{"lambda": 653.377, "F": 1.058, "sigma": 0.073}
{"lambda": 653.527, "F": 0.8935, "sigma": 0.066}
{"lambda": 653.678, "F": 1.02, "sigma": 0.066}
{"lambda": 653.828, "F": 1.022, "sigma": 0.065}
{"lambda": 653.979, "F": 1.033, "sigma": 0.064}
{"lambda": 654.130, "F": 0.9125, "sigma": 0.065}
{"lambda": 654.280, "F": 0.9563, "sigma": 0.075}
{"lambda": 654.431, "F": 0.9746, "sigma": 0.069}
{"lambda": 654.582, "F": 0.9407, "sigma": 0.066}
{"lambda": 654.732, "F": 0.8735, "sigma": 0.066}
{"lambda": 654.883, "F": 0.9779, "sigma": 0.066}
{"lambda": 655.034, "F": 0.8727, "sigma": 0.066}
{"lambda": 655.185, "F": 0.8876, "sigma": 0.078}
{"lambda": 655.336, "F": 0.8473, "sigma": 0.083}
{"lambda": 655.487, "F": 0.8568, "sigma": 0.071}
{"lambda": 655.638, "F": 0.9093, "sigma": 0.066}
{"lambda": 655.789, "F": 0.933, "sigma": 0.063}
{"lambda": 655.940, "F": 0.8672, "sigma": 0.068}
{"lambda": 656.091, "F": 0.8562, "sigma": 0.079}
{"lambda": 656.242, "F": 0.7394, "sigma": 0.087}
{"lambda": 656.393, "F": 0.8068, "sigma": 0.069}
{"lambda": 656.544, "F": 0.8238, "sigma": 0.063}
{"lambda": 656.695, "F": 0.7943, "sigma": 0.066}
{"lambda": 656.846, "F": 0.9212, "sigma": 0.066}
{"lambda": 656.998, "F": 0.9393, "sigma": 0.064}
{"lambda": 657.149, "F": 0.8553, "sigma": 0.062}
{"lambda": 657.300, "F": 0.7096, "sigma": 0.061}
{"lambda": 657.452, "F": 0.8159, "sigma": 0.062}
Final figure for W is 0.35 nm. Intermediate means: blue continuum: 0.816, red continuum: 0.939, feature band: 0.814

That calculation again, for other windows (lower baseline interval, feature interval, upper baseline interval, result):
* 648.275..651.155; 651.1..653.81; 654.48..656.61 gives -0.268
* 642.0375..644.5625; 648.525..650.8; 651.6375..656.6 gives 0.165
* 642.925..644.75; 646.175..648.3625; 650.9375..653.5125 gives 0.067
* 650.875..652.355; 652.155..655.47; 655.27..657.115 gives -0.241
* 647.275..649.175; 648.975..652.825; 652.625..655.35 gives 0.135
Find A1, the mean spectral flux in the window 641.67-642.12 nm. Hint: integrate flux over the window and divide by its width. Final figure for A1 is 0.806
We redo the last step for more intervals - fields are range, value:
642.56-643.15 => 0.795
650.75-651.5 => 0.877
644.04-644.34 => 0.851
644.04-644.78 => 0.841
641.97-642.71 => 0.838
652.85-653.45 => 0.976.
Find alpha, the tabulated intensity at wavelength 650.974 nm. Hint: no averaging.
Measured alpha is 0.8622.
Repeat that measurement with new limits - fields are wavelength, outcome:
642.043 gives 0.7559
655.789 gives 0.933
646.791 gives 0.859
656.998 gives 0.9393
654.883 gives 0.9779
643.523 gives 0.8621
